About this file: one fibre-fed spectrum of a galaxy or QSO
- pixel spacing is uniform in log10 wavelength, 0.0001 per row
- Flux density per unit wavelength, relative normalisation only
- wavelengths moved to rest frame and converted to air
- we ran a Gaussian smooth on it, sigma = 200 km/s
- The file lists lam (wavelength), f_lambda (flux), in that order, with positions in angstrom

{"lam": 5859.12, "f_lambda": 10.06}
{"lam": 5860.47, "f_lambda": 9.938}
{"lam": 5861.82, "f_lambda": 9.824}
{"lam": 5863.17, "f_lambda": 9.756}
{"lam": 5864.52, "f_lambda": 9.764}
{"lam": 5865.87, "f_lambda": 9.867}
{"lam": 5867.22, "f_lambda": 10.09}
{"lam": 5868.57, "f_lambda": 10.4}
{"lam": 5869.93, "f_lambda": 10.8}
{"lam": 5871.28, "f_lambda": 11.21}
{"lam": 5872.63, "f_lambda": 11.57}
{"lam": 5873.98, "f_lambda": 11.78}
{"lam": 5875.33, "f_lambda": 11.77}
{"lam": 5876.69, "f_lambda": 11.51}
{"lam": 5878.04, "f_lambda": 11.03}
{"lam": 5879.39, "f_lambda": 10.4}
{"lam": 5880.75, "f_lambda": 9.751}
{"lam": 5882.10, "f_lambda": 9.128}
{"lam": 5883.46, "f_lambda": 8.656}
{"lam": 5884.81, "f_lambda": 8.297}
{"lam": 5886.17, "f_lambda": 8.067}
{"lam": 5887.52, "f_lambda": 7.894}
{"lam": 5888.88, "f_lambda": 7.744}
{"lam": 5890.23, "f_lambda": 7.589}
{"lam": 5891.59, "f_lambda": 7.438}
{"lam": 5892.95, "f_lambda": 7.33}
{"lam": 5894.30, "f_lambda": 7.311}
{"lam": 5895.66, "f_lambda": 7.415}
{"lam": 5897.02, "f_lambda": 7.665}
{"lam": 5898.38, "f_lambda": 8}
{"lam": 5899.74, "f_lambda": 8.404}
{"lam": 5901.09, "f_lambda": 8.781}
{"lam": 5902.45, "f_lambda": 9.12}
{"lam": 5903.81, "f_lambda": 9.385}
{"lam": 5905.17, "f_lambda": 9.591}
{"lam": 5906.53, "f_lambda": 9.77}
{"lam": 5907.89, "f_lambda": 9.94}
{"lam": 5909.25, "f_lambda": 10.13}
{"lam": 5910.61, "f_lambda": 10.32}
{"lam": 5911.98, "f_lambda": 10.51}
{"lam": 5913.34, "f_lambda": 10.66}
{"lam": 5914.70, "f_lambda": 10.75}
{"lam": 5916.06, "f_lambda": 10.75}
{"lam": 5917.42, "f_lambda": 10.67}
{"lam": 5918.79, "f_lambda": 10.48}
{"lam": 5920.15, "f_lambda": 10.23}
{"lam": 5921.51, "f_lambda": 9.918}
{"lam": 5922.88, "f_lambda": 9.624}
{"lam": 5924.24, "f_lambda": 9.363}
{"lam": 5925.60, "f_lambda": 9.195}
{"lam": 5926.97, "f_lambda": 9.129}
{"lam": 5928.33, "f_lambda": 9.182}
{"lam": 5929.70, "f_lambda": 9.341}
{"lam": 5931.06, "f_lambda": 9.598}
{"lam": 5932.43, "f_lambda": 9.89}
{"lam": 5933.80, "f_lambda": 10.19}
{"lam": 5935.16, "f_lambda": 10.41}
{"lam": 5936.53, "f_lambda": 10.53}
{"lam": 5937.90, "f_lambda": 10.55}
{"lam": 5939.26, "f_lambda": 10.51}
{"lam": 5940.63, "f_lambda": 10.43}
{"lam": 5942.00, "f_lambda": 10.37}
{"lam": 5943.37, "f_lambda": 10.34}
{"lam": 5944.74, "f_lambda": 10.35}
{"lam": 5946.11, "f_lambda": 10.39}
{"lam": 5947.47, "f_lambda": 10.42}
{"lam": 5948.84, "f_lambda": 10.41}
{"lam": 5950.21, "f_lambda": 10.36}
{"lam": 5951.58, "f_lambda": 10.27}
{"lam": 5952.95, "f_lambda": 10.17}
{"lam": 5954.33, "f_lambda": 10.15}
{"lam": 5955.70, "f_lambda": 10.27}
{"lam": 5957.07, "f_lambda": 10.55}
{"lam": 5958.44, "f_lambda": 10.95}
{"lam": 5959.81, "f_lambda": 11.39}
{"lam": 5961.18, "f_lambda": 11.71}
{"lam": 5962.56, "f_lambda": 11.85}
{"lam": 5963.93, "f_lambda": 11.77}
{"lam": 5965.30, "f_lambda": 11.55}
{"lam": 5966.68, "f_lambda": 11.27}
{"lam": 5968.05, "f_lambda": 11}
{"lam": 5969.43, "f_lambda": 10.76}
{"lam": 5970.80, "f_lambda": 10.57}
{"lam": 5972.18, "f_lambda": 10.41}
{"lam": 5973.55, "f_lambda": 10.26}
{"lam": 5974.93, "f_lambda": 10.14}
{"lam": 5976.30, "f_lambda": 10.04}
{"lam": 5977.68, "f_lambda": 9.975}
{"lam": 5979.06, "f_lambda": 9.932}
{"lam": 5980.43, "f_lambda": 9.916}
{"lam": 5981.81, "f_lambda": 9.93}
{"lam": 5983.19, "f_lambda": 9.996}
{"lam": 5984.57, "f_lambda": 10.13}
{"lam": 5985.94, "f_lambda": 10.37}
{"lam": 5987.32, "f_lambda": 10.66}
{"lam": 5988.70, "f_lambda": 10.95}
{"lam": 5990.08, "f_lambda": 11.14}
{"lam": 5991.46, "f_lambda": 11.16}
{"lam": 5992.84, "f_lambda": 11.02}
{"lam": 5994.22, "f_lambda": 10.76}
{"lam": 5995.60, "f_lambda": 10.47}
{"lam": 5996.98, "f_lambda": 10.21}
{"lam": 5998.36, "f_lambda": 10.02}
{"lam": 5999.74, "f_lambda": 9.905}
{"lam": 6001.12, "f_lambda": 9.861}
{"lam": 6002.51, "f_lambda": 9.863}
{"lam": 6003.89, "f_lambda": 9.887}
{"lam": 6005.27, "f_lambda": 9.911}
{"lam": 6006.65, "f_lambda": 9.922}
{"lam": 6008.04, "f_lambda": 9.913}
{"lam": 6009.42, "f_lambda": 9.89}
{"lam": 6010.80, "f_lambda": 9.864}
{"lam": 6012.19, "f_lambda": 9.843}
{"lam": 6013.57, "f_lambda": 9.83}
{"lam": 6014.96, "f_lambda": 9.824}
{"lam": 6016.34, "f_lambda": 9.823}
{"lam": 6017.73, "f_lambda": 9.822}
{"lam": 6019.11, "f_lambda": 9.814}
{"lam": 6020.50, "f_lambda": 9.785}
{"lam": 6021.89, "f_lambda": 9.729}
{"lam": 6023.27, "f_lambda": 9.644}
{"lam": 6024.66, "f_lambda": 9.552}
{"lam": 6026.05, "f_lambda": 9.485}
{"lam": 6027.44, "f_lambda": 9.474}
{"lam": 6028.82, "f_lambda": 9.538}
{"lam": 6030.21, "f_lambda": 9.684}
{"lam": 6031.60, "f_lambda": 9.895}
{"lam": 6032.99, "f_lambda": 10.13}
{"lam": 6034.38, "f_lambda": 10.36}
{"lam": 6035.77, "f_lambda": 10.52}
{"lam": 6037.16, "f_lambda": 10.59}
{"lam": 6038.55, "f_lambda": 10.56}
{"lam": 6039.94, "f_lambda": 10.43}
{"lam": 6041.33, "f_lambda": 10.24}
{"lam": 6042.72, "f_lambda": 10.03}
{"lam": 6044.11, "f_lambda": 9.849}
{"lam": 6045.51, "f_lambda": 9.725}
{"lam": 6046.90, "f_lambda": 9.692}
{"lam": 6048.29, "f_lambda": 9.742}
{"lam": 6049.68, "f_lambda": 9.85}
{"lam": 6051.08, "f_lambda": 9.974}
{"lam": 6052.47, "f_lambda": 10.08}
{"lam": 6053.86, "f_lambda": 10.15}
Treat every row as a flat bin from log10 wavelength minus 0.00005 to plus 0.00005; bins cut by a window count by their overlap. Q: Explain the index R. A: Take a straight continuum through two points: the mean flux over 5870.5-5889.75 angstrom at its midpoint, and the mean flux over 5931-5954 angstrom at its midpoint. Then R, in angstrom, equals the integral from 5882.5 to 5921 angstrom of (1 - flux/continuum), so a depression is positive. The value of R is 3.9 angstrom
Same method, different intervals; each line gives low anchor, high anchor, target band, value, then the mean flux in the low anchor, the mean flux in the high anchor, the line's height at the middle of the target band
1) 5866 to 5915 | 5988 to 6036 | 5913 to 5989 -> -4.9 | 9.44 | 10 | 9.74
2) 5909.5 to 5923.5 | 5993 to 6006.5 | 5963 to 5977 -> -0.8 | 10.4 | 10.1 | 10.2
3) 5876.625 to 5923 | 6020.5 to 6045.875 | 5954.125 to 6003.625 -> -4.7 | 9.23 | 9.96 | 9.67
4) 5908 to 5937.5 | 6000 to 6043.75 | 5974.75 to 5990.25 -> -0.4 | 10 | 9.93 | 9.97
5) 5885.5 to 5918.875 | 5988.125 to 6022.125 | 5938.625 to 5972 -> -4.0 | 9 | 10.1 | 9.59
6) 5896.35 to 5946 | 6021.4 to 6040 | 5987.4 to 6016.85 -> -0.8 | 9.84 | 9.96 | 9.93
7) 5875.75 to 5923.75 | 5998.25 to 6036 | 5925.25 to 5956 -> -2.1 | 9.28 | 9.84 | 9.47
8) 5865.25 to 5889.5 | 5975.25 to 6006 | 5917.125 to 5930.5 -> 0.6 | 10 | 10.3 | 10.1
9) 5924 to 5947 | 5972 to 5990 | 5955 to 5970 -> -1.5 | 10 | 10.2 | 10.1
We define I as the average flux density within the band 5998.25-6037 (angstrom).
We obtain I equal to 9.86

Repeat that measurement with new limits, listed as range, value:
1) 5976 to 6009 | 10.2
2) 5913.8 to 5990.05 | 10.4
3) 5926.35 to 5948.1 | 10.1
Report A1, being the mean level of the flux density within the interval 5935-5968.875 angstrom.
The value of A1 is 10.7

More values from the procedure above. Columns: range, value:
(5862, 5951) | 9.73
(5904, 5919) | 10.3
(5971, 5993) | 10.4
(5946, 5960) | 10.5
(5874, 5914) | 9.13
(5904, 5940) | 10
